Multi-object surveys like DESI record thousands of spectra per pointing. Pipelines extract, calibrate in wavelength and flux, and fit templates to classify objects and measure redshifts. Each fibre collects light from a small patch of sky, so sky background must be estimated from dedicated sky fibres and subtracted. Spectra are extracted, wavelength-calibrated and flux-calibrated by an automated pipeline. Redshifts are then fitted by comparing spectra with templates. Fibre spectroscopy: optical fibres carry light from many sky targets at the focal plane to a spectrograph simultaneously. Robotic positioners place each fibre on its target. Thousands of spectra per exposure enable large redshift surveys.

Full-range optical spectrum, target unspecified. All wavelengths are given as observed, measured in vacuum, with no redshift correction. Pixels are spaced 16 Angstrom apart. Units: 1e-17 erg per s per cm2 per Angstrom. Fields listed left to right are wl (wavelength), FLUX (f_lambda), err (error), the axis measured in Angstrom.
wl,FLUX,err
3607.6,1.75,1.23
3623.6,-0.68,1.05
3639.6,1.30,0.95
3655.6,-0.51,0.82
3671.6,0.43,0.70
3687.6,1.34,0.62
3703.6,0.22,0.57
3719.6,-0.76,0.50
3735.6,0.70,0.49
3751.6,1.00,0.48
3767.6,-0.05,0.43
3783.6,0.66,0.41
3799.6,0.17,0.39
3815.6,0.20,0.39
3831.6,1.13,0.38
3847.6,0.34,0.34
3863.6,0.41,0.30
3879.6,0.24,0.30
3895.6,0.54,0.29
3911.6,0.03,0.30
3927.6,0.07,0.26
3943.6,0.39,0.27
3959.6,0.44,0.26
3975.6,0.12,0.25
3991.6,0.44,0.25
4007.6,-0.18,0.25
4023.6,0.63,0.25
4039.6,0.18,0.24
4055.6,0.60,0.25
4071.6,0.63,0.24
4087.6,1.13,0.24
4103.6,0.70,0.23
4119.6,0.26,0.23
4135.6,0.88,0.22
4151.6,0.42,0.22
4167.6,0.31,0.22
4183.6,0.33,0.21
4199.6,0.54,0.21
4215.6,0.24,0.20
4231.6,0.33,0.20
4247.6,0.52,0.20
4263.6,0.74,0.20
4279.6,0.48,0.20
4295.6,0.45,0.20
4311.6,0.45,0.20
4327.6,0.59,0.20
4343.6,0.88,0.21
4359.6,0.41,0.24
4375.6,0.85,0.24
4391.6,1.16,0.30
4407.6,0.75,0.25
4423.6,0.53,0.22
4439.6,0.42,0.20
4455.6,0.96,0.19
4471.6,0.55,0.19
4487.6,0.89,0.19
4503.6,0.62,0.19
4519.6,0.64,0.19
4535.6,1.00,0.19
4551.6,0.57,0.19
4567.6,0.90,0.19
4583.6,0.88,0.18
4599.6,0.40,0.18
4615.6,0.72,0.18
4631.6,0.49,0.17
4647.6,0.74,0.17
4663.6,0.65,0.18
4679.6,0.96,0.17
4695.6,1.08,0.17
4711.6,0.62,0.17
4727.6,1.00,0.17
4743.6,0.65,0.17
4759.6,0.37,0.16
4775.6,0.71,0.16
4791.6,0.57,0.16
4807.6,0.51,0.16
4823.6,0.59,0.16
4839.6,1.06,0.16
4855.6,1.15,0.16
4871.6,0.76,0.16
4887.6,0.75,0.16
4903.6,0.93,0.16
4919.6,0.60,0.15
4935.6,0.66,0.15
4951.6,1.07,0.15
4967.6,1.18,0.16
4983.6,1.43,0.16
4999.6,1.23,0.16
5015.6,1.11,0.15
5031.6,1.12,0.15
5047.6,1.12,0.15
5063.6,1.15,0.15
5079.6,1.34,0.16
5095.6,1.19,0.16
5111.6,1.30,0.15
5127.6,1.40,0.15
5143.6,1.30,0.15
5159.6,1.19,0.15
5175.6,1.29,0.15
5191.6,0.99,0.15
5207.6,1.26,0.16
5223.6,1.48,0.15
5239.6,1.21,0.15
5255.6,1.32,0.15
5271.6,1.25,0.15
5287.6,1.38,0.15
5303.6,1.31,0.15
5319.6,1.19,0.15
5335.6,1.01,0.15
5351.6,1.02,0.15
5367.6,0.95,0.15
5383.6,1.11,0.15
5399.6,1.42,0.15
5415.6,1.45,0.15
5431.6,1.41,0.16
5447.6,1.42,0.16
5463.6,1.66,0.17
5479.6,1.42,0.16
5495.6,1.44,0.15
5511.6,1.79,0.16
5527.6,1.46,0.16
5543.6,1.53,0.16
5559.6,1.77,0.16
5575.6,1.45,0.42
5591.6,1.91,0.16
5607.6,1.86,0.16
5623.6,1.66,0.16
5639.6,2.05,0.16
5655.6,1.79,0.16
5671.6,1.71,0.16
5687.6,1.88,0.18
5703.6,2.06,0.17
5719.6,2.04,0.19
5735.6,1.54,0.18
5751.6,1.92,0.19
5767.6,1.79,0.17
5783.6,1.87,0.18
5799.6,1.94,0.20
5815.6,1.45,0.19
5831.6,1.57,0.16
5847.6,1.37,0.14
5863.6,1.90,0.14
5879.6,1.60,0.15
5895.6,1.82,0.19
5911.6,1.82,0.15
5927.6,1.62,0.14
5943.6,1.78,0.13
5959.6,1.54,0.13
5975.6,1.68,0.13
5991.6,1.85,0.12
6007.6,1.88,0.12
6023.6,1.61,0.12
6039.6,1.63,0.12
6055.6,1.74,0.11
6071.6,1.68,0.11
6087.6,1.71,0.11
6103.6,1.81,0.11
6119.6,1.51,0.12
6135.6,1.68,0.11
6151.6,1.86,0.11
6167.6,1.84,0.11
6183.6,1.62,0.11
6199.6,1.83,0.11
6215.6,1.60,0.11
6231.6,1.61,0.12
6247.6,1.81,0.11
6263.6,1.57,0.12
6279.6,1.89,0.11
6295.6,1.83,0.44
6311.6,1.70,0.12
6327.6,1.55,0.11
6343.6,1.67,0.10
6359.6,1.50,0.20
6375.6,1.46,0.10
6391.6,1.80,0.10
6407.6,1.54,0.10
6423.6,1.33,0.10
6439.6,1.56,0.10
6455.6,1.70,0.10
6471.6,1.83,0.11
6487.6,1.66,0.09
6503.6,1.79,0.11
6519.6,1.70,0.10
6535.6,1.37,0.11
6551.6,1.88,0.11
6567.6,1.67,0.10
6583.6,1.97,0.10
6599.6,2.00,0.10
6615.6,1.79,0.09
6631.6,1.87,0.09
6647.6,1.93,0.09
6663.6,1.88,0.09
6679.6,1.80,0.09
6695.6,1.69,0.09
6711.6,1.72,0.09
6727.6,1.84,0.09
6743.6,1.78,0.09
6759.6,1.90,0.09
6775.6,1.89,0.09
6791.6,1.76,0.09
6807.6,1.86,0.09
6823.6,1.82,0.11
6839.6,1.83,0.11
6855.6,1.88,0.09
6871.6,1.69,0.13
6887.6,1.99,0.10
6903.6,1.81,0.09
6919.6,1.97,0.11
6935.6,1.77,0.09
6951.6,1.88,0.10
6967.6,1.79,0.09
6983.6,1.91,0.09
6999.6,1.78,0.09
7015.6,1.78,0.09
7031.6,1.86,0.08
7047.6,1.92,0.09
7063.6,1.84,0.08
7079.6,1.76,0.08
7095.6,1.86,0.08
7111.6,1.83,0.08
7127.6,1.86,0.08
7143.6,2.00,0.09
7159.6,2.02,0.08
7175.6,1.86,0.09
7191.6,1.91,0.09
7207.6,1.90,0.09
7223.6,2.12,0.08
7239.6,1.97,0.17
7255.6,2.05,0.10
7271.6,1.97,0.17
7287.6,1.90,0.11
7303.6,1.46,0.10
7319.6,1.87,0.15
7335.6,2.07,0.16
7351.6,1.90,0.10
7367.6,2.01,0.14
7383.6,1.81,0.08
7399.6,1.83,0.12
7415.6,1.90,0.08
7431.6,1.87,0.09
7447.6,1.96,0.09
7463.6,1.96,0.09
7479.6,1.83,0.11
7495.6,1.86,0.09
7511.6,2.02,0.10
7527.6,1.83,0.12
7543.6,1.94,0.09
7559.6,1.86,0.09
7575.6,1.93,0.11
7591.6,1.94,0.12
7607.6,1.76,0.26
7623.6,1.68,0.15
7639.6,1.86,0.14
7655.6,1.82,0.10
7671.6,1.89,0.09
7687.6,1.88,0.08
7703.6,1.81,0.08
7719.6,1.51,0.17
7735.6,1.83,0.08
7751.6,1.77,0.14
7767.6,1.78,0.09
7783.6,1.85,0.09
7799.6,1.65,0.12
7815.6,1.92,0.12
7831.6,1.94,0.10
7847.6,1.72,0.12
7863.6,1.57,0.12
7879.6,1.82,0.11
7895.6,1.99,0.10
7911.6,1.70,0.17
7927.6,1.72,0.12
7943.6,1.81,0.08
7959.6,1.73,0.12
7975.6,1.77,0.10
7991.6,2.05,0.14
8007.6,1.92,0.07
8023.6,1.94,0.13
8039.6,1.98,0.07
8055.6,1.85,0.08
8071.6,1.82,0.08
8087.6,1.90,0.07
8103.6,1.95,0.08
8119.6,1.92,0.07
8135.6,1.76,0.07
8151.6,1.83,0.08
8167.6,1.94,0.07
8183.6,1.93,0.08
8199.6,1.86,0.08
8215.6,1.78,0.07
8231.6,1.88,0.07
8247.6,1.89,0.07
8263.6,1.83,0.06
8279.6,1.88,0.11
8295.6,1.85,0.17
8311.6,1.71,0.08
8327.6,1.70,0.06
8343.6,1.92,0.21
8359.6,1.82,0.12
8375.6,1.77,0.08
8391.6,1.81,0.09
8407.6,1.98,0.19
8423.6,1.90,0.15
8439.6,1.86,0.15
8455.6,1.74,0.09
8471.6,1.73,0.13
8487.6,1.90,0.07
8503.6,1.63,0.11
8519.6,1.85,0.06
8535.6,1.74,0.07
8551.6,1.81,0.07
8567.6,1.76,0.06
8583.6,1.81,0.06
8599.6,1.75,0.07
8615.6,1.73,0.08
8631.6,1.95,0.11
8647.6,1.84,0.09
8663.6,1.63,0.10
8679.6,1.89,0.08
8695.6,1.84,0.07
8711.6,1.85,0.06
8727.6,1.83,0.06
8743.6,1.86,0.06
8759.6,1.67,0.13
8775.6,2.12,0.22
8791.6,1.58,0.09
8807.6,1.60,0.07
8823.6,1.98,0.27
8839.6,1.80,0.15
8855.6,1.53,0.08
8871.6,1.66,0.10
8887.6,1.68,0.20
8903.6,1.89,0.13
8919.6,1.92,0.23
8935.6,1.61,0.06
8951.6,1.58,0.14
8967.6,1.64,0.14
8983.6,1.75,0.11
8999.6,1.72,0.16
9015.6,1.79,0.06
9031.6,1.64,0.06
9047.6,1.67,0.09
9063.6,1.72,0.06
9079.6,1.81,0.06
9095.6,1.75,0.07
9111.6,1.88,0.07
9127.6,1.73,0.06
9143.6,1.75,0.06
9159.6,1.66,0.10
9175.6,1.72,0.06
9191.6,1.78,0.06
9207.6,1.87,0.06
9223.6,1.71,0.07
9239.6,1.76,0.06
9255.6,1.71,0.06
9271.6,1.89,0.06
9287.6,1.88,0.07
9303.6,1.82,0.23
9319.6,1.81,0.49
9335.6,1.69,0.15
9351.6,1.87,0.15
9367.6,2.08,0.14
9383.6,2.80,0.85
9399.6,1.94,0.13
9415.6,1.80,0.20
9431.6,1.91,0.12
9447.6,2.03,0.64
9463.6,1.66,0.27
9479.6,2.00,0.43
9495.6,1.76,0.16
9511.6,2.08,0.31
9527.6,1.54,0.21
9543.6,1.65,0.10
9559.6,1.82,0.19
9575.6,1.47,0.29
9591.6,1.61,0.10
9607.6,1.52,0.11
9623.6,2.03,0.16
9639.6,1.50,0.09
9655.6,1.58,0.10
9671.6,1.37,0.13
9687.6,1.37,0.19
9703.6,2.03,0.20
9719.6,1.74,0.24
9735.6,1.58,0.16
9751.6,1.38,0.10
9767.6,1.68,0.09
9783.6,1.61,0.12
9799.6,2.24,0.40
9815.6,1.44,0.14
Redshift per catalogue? 0.240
